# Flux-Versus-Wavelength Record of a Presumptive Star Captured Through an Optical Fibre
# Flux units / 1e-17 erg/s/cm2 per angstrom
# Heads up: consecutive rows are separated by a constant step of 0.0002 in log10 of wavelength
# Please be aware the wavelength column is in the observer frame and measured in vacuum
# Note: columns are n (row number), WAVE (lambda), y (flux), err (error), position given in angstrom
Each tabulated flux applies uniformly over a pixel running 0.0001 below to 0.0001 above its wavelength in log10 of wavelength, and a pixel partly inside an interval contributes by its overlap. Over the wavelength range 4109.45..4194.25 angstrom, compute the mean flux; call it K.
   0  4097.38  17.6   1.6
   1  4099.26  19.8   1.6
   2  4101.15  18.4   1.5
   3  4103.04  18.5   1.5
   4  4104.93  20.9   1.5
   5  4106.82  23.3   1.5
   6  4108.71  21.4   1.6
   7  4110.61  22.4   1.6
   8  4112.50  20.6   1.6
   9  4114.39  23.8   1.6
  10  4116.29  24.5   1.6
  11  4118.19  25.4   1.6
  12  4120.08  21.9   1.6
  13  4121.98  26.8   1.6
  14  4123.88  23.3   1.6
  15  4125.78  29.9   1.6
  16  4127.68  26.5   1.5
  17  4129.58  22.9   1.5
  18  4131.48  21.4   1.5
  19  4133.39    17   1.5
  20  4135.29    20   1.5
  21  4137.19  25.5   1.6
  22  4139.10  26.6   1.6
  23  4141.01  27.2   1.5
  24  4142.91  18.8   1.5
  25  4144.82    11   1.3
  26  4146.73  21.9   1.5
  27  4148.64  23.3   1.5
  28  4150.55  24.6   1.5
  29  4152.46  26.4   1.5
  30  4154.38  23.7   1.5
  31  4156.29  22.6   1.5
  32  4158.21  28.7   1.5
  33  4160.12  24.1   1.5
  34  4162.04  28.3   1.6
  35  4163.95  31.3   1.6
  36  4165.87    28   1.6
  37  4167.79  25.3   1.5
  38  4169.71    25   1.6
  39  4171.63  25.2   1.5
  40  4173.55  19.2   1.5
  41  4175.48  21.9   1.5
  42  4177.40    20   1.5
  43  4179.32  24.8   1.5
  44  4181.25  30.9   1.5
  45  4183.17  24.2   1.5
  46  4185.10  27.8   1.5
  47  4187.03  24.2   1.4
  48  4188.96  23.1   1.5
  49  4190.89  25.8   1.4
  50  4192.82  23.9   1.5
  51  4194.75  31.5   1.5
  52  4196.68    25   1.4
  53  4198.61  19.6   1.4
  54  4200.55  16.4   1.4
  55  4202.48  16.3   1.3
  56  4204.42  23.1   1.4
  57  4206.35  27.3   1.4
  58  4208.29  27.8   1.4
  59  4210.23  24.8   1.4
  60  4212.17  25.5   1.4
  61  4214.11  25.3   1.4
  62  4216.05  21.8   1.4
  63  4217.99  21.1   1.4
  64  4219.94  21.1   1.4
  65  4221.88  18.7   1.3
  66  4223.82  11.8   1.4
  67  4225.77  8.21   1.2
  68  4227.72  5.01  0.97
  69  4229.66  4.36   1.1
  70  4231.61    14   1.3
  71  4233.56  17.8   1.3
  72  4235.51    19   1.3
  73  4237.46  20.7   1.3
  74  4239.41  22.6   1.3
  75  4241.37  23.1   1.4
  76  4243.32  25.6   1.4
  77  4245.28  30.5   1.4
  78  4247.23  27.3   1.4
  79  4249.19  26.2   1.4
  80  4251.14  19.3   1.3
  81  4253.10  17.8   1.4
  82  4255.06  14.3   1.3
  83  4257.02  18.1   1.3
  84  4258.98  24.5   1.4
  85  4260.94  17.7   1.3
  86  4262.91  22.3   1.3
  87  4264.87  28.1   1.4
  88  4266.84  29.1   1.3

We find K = 24.1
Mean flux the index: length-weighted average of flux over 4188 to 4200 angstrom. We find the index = 24.5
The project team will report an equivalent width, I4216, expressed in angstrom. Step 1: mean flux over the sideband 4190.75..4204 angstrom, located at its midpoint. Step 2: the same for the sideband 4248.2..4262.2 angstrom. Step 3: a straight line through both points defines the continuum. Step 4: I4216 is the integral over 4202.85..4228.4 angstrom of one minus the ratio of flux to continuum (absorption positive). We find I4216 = 1.8 angstrom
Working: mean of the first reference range 22.5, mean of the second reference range 19.7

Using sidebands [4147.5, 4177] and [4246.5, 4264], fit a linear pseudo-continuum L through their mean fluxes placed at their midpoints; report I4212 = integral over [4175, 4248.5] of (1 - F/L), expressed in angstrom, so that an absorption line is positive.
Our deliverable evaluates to 3.8 angstrom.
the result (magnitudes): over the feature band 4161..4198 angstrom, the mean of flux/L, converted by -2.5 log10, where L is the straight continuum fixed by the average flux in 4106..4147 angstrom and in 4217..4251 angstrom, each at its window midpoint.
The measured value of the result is -0.22 mag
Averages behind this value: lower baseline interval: 22.8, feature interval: 25.5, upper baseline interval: 18.7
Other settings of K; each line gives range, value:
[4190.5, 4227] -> 21.7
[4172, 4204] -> 23.4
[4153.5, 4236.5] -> 22.2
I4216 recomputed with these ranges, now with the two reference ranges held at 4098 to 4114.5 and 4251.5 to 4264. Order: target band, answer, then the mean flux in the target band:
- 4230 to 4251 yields -2.8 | 22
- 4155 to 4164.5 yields -3.0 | 26.7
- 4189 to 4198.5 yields -2.7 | 25.6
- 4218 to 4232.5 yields 5.3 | 12.5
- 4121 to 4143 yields -3.7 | 24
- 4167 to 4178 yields -1.5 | 22.8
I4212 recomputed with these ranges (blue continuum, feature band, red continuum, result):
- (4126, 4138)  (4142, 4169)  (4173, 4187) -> -0.8 angstrom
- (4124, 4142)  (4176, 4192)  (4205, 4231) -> -3.2 angstrom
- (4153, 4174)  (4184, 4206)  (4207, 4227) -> -0.7 angstrom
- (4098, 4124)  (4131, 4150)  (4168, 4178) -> 0.8 angstrom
